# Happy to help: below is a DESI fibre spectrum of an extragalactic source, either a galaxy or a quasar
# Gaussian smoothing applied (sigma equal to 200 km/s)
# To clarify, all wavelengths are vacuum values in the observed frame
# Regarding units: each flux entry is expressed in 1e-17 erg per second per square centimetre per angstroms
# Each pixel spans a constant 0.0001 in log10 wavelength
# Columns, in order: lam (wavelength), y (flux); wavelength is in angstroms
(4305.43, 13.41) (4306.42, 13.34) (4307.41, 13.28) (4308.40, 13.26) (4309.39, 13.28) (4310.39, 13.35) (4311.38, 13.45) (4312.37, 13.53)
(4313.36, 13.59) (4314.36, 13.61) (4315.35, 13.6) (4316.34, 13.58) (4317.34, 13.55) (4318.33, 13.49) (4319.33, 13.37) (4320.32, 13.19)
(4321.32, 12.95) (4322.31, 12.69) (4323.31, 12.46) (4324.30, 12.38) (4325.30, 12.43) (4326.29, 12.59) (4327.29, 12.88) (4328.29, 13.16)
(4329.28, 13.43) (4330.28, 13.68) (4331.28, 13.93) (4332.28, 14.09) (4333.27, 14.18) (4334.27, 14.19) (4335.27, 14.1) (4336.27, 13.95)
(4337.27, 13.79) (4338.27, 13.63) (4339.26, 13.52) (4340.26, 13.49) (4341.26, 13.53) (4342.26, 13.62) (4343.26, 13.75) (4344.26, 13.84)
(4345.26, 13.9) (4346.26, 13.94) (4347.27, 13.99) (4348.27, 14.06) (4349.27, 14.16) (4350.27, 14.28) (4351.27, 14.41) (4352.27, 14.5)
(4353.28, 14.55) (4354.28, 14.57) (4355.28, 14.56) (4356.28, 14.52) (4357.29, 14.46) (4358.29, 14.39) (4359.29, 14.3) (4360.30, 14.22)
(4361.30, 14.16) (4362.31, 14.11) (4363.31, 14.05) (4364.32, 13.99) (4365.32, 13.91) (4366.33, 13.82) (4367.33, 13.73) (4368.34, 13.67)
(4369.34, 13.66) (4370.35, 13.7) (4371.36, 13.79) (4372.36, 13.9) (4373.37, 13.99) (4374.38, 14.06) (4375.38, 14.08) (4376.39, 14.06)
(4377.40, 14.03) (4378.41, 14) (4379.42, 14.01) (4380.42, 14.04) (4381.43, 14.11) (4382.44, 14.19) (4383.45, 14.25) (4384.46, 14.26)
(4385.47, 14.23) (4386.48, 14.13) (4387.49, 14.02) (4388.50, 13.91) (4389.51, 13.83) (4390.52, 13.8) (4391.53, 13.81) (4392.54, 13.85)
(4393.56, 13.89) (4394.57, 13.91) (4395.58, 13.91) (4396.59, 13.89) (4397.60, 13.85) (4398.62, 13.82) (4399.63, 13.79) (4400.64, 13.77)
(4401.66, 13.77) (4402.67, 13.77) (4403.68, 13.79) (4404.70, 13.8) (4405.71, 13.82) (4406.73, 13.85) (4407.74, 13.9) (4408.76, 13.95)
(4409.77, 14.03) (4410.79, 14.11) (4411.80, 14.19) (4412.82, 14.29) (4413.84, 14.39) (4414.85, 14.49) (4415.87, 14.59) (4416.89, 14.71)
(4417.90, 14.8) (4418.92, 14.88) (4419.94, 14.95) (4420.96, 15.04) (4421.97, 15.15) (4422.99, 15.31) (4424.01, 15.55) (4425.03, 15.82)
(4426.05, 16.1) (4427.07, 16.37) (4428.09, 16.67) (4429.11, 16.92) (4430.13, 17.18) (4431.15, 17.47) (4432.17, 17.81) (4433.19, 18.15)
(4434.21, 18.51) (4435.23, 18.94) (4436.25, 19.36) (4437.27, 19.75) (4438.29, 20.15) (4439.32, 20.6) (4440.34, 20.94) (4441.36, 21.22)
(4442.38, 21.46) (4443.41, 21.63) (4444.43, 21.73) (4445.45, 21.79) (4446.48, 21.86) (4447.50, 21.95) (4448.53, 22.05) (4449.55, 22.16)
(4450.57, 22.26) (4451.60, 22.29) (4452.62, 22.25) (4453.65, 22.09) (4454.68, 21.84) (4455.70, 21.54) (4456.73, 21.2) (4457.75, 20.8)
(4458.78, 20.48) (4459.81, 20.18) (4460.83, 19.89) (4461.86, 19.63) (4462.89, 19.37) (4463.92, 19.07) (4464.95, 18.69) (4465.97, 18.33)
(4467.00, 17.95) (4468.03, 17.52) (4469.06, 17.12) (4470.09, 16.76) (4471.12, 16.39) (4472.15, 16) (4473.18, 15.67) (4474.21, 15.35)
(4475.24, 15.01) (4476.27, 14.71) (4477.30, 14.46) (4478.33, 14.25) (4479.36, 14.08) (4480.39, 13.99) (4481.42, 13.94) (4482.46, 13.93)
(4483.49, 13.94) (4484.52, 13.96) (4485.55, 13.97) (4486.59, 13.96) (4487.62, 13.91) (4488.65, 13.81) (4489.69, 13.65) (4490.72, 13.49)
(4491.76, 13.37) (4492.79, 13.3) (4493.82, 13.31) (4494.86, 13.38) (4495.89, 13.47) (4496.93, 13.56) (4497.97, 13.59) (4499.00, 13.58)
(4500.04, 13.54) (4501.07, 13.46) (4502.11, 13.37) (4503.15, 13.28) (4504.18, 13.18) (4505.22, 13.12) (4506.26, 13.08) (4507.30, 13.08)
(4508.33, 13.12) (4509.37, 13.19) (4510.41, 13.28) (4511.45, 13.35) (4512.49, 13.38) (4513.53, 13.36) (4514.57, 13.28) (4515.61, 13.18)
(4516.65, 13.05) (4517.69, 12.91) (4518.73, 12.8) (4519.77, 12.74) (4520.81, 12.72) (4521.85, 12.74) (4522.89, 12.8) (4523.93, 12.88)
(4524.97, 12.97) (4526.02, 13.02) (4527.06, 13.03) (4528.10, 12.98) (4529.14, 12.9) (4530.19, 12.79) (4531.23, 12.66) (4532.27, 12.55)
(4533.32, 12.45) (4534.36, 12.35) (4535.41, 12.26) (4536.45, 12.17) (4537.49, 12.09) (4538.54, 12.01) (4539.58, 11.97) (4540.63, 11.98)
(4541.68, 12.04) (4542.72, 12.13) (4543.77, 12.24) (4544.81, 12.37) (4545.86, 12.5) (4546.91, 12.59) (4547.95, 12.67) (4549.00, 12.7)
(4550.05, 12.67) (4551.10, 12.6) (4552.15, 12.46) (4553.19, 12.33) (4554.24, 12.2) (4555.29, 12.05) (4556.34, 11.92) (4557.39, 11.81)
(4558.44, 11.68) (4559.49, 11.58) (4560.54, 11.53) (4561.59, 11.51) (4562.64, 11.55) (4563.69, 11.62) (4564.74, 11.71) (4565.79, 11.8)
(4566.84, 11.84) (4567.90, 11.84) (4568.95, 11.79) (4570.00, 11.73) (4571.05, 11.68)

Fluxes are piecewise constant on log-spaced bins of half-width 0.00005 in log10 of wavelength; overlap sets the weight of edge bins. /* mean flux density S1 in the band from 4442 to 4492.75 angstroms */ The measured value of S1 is 17.8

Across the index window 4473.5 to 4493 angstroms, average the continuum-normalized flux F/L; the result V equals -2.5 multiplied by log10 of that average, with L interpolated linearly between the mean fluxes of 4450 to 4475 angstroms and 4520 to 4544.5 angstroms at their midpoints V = 0.22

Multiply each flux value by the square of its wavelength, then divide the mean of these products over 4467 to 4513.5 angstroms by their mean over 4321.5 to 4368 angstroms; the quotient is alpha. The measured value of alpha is 1.09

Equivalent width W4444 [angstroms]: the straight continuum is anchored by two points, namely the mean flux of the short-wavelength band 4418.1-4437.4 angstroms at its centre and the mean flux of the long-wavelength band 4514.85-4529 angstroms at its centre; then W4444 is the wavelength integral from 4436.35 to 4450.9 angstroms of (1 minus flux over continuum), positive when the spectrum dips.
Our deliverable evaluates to -4.73 angstroms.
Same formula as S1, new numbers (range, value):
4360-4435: 14.5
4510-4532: 13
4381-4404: 13.9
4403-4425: 14.5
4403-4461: 18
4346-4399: 14.1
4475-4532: 13.4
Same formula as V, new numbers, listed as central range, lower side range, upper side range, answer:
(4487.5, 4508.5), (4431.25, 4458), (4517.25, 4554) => 0.19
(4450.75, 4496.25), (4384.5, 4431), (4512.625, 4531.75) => -0.22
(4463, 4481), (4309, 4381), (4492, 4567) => -0.24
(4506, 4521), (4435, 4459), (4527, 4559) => 0.15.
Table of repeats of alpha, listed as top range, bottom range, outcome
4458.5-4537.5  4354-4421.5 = 1.06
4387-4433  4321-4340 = 1.14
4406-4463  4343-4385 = 1.34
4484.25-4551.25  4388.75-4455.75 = 0.80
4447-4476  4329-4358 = 1.46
